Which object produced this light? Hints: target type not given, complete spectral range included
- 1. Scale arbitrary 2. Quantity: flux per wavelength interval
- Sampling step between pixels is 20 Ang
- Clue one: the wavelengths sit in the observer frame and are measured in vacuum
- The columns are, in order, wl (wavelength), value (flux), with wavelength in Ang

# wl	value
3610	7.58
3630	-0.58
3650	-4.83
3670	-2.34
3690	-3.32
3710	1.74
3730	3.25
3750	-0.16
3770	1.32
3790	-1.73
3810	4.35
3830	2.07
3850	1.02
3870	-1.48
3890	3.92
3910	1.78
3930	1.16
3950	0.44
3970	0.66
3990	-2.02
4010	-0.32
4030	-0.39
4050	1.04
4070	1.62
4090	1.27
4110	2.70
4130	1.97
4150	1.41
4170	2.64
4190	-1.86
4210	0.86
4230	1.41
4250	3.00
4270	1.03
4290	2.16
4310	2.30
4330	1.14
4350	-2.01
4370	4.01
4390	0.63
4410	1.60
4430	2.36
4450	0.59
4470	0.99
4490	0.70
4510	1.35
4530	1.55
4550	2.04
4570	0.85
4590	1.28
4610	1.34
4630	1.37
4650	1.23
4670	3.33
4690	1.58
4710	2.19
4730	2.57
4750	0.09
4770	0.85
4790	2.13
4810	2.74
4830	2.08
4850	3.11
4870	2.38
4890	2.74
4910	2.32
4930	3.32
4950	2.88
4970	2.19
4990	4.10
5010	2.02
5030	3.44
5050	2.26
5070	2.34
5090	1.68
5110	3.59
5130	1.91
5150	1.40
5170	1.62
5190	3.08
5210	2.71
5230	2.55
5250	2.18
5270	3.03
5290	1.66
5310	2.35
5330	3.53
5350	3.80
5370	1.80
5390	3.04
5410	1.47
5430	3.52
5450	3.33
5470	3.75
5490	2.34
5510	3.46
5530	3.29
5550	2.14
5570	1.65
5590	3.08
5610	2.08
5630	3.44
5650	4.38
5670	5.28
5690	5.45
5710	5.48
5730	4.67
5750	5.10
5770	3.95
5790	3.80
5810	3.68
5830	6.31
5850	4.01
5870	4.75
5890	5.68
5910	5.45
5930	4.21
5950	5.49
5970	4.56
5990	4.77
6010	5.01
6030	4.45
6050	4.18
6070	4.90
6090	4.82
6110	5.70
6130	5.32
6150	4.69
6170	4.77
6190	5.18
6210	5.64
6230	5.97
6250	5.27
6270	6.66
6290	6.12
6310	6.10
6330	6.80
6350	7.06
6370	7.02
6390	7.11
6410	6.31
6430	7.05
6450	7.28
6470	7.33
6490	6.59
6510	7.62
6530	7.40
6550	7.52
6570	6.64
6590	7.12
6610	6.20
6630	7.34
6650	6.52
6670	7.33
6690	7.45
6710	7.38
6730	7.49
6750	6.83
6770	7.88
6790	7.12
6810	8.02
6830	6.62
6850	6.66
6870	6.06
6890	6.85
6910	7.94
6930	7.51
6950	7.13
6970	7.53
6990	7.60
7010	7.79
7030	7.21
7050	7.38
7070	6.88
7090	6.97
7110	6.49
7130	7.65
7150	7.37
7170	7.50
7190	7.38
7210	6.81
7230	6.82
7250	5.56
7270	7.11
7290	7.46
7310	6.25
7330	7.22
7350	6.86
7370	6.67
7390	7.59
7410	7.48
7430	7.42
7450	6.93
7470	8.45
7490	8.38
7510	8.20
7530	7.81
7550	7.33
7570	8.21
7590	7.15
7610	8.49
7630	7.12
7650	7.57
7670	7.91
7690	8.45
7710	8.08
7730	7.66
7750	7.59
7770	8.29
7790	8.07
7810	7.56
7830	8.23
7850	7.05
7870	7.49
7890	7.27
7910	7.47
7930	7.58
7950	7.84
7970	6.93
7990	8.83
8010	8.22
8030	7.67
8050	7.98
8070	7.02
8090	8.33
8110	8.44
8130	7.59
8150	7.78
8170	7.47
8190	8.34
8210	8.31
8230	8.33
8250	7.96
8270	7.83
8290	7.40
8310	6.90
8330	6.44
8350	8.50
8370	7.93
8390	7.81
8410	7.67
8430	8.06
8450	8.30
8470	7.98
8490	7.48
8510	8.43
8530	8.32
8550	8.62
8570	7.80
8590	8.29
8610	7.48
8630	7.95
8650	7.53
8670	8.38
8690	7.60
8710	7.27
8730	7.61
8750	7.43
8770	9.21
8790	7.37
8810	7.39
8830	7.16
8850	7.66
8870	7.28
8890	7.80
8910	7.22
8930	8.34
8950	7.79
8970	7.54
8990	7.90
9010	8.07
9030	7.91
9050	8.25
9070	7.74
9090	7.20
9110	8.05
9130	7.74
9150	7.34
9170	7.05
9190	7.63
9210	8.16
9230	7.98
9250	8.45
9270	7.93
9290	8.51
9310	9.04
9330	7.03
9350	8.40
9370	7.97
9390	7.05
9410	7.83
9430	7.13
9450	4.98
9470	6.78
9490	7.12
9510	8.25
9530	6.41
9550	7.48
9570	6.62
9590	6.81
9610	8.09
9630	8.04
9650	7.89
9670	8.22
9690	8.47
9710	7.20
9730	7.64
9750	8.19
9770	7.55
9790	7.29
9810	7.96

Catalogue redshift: 0.412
